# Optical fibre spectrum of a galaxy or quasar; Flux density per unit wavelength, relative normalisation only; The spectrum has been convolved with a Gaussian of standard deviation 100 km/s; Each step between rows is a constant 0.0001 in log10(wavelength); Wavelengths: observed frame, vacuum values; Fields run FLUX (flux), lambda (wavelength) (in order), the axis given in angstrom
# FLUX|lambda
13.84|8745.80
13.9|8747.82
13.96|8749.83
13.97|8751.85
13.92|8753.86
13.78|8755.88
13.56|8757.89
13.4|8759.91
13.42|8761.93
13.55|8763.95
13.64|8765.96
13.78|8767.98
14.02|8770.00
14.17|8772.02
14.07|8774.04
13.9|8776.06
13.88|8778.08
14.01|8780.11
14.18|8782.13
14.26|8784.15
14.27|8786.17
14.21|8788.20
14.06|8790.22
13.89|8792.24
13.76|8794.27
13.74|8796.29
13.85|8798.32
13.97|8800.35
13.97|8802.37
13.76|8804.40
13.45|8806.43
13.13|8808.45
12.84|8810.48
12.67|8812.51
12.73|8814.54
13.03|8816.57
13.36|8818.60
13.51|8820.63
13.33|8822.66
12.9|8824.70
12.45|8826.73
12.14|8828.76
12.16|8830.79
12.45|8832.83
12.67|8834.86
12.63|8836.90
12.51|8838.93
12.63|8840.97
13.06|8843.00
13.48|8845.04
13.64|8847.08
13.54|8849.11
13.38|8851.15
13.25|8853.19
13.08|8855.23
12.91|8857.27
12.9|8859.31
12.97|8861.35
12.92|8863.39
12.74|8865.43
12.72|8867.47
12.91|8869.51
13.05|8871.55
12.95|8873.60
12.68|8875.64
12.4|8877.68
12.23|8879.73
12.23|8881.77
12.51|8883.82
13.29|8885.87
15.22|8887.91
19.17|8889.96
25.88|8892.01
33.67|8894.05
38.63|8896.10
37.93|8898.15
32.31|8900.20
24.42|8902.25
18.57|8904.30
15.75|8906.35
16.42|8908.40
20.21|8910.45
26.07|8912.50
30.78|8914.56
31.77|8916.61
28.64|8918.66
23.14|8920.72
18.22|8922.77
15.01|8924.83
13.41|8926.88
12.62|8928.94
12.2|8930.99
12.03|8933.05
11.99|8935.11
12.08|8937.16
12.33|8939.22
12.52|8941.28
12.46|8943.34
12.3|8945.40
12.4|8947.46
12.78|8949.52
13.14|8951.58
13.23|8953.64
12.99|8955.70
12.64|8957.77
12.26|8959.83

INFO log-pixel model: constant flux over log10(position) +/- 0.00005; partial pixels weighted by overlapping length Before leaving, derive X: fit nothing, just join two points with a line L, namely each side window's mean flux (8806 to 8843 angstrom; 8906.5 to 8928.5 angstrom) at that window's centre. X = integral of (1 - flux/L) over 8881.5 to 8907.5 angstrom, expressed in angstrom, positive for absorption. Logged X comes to -4.79 angstrom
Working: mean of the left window 12.8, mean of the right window 21.8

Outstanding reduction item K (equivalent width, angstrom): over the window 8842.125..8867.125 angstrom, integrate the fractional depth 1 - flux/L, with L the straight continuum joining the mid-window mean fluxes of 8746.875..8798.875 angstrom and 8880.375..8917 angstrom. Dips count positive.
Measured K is 8.6 angstrom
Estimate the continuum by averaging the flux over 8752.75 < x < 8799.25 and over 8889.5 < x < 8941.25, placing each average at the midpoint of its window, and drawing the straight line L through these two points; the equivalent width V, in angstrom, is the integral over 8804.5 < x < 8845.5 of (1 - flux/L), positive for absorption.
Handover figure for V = 9.1 angstrom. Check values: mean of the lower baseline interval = 13.9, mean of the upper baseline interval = 21.6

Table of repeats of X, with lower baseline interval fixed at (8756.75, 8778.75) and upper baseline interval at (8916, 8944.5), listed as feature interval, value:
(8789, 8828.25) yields 2.6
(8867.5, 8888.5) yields 3.3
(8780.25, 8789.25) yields -0.1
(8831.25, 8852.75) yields 2.7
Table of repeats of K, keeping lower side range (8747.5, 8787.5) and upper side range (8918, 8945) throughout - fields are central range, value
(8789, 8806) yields 0.2 angstrom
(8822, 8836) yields 1.7 angstrom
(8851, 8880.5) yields 3.3 angstrom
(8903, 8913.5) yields -3.4 angstrom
